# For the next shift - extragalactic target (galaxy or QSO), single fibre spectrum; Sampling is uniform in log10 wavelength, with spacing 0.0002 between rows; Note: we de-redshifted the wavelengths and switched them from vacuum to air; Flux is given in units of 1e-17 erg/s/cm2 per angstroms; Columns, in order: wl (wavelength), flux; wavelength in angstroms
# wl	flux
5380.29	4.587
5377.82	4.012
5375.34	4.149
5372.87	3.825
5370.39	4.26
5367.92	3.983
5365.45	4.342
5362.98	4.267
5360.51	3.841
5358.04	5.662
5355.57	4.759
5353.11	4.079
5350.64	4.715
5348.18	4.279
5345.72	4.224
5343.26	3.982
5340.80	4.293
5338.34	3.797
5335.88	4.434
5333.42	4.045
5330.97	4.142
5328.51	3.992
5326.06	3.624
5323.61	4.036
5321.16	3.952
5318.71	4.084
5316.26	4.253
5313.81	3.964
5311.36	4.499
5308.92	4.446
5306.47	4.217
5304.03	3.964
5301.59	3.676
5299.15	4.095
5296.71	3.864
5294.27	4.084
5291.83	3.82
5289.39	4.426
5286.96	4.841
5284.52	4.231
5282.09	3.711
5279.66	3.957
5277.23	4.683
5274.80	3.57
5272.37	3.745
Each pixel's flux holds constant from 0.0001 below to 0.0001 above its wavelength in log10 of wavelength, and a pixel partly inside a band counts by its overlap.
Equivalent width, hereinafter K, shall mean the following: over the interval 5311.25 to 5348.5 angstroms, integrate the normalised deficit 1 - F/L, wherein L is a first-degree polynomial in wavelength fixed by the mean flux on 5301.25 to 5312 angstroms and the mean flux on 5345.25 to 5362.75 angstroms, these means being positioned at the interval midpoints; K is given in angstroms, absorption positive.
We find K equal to 2.2 angstroms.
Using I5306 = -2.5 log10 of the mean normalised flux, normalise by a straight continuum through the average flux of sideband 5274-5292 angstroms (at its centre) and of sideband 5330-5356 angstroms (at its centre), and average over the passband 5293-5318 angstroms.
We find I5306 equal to 0.027 mag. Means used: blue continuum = 4.19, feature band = 4.1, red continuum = 4.24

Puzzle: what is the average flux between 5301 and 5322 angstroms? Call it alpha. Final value 4.13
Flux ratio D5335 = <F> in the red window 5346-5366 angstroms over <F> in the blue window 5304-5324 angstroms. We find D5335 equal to 1.1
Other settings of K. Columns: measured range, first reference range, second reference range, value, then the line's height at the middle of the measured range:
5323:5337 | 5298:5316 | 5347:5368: 0.8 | 4.28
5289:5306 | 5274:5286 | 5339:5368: 0.7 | 4.14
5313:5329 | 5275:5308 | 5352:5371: 0.9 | 4.23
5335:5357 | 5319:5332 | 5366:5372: -1.4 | 4.04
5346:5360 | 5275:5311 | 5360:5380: -1.7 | 4.12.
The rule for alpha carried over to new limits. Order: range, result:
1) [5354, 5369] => 4.47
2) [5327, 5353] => 4.18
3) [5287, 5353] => 4.12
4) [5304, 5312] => 4.31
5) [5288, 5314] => 4.11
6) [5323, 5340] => 4.02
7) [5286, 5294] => 4.31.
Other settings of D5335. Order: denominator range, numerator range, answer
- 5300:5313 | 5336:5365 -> 1.05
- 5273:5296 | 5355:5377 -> 1.05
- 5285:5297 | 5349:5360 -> 1.12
